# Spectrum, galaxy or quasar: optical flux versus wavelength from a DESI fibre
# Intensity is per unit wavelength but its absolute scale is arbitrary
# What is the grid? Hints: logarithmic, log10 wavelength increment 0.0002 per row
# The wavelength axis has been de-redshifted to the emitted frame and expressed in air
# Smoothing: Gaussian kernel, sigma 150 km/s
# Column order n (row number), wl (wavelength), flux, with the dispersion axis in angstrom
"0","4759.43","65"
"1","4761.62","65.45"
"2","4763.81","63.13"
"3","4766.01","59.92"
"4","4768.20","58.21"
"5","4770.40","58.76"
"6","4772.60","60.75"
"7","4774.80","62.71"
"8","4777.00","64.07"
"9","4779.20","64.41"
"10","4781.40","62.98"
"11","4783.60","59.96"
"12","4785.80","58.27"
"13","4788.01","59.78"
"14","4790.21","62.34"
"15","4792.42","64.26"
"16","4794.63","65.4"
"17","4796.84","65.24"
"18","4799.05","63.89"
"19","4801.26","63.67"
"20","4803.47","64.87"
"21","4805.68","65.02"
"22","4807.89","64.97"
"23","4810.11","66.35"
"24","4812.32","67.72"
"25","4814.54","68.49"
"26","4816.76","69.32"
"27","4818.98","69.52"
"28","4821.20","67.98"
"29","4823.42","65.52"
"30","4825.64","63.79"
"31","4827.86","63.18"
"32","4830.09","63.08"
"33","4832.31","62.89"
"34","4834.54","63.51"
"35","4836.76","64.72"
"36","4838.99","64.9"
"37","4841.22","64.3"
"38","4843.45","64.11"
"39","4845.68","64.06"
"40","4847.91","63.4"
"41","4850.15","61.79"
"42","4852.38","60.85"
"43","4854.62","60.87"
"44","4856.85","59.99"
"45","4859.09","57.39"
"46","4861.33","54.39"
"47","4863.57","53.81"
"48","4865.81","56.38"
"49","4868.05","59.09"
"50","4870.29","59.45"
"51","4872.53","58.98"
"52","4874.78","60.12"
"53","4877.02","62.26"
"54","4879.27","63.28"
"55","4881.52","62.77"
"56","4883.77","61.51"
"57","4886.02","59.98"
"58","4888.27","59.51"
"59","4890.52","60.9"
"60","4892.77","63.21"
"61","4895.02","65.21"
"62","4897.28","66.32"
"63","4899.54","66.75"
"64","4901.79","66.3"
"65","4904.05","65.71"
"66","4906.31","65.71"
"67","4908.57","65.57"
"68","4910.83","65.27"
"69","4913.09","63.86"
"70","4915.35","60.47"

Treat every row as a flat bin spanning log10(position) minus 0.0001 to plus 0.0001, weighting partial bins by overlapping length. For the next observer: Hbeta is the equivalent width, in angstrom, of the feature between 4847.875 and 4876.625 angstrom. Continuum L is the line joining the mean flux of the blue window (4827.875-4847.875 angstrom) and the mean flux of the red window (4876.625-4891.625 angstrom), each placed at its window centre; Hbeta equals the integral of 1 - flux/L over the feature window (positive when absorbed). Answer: 1.7 angstrom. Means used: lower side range 63.9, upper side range 61.4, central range 58.9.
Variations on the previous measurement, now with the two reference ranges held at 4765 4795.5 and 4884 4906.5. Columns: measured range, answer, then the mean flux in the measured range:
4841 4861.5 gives 0.54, 61.3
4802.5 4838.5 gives -1.93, 65.7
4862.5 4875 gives 1.08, 57.8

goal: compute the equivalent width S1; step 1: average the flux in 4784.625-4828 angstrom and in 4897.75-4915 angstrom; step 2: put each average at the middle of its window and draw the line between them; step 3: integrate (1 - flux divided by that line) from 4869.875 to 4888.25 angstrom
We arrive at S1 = 1.2 angstrom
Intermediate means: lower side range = 65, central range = 61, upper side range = 65.4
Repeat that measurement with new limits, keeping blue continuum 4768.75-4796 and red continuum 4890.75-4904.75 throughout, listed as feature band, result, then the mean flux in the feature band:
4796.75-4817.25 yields -1.1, 65.9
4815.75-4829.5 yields -0.7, 66.4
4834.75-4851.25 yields -0.1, 63.9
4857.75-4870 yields 1.5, 56.5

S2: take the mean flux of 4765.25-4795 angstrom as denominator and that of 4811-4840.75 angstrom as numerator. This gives 1.1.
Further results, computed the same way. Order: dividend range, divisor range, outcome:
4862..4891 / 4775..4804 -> 0.95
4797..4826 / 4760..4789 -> 1.08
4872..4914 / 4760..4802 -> 1.02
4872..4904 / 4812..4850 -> 0.96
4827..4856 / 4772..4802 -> 1.01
